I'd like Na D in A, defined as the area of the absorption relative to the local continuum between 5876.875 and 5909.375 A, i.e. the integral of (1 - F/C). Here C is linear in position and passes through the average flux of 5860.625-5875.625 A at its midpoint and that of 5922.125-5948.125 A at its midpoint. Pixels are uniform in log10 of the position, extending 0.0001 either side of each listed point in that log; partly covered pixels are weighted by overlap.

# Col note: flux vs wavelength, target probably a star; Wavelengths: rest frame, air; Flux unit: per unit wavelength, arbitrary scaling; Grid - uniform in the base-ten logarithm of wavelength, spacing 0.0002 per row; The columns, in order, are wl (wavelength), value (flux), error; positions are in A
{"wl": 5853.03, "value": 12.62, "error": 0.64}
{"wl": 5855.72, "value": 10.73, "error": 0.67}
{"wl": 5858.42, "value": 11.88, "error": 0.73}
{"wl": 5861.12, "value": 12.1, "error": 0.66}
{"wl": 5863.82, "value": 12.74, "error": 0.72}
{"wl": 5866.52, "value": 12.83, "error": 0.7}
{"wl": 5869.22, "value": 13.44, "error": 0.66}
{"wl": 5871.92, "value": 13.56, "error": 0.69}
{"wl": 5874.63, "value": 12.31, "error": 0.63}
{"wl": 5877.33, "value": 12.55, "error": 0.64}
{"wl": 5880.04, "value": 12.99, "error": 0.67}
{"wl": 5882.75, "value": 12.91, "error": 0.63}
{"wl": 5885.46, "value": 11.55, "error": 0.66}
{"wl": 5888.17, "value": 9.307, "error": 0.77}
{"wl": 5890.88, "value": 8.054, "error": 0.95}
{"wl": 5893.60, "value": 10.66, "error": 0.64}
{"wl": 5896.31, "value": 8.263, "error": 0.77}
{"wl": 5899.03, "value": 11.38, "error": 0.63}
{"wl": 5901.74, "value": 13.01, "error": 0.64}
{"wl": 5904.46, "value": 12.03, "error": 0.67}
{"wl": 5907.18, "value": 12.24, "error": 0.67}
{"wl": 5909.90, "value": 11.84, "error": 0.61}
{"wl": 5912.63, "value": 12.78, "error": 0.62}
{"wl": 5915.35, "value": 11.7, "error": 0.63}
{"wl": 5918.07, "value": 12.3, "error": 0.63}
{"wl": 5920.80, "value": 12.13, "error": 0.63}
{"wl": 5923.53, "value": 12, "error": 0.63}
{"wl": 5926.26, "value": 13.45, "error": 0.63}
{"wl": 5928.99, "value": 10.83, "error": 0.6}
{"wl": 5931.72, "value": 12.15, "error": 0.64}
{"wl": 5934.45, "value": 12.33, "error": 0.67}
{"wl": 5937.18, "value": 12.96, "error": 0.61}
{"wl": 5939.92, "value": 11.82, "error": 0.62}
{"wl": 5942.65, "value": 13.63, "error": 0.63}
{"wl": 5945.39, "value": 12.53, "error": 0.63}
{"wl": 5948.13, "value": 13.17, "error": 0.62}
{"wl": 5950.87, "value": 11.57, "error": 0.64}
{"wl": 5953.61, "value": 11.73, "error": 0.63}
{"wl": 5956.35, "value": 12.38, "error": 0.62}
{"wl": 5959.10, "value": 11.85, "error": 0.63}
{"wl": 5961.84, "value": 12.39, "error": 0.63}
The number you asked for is 3.8 A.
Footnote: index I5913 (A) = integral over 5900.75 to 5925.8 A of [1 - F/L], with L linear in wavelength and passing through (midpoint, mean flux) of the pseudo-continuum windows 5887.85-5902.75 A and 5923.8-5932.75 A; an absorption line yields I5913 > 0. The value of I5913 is -2.4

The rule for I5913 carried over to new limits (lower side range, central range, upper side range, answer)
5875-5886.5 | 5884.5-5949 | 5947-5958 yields 3.08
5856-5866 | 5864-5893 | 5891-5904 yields -1.27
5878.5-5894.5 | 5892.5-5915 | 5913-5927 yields 0.21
